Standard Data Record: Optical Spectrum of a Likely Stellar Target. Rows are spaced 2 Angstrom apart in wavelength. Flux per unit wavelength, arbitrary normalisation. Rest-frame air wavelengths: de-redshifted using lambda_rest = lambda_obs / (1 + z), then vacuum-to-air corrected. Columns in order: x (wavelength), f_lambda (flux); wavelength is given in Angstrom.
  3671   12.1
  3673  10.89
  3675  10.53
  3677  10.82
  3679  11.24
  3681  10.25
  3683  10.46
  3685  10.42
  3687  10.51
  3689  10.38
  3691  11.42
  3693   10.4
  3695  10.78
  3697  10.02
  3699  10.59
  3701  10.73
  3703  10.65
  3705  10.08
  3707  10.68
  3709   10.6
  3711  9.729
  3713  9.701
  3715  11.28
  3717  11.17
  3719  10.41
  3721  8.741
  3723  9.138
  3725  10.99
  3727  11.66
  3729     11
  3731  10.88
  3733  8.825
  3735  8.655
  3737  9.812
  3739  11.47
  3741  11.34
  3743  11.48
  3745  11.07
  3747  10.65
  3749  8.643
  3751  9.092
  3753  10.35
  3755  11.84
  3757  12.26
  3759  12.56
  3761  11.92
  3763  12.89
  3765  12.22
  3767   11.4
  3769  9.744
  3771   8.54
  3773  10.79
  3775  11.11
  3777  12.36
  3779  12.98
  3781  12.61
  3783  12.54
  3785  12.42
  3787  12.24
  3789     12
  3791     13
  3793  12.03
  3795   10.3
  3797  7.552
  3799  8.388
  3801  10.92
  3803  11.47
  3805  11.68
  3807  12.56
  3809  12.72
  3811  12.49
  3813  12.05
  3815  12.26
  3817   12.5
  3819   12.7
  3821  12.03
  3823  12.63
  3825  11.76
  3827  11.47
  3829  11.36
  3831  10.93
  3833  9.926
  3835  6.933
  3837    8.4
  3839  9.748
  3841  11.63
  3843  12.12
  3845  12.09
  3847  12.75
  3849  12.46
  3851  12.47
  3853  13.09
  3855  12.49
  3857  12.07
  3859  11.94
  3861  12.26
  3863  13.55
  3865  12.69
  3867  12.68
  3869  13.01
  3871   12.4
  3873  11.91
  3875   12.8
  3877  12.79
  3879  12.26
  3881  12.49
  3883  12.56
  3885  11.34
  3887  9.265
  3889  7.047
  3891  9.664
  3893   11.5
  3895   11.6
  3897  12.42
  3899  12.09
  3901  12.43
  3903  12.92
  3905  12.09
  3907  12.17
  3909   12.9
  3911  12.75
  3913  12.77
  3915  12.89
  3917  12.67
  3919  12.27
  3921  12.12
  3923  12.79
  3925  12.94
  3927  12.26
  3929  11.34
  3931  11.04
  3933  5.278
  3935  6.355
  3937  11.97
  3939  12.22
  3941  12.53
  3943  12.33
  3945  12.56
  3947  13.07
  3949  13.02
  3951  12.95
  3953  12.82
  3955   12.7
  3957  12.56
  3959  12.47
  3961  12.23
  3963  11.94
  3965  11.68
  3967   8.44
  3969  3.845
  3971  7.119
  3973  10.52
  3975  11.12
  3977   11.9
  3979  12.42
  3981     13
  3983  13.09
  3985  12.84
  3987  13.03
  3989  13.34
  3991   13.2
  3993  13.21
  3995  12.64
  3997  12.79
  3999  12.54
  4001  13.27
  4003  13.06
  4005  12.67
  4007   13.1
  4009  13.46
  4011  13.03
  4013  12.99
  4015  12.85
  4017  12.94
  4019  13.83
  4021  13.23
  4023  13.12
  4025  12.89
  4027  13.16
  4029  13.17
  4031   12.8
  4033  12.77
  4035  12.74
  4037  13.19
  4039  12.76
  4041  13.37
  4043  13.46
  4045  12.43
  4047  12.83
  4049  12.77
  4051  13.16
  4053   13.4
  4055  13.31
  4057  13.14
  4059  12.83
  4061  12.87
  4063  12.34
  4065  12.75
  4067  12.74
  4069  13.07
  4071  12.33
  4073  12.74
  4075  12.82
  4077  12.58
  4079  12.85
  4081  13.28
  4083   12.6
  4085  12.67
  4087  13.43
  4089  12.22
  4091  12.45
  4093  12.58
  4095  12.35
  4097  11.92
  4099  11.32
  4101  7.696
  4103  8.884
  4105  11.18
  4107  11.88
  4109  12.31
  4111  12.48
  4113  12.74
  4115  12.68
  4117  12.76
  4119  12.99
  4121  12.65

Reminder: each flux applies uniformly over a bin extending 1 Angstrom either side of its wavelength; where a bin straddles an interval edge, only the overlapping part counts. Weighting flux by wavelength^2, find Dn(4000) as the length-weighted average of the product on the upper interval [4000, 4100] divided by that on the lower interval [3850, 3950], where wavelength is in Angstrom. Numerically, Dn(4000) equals 1.2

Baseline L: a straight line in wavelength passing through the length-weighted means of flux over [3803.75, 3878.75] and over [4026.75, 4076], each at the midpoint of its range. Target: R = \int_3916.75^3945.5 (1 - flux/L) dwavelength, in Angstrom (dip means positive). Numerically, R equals 2.4 Angstrom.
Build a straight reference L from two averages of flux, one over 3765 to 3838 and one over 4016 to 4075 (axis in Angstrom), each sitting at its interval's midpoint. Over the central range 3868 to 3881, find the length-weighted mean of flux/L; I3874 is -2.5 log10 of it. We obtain -0.06 mag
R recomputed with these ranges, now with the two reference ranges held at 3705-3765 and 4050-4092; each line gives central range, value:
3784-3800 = 0.1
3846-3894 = -1.9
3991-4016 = -1.2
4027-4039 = -0.3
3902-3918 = -1.2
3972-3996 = -0.5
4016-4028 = -0.6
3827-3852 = 0.9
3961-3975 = 3.3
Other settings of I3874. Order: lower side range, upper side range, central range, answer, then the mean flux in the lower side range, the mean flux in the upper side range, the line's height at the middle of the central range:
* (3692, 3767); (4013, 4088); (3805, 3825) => -0.10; 10.7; 13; 11.3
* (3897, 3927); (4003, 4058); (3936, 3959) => 0.01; 12.5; 13.1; 12.7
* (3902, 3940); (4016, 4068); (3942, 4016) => 0.01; 11.7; 13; 12.3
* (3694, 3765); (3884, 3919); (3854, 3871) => -0.10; 10.6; 11.7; 11.5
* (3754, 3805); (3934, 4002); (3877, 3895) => 0.07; 11.4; 11.8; 11.7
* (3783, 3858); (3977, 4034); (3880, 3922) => 0.03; 11.5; 13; 12.2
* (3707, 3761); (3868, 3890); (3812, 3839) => 0.01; 10.5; 11.6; 11.2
